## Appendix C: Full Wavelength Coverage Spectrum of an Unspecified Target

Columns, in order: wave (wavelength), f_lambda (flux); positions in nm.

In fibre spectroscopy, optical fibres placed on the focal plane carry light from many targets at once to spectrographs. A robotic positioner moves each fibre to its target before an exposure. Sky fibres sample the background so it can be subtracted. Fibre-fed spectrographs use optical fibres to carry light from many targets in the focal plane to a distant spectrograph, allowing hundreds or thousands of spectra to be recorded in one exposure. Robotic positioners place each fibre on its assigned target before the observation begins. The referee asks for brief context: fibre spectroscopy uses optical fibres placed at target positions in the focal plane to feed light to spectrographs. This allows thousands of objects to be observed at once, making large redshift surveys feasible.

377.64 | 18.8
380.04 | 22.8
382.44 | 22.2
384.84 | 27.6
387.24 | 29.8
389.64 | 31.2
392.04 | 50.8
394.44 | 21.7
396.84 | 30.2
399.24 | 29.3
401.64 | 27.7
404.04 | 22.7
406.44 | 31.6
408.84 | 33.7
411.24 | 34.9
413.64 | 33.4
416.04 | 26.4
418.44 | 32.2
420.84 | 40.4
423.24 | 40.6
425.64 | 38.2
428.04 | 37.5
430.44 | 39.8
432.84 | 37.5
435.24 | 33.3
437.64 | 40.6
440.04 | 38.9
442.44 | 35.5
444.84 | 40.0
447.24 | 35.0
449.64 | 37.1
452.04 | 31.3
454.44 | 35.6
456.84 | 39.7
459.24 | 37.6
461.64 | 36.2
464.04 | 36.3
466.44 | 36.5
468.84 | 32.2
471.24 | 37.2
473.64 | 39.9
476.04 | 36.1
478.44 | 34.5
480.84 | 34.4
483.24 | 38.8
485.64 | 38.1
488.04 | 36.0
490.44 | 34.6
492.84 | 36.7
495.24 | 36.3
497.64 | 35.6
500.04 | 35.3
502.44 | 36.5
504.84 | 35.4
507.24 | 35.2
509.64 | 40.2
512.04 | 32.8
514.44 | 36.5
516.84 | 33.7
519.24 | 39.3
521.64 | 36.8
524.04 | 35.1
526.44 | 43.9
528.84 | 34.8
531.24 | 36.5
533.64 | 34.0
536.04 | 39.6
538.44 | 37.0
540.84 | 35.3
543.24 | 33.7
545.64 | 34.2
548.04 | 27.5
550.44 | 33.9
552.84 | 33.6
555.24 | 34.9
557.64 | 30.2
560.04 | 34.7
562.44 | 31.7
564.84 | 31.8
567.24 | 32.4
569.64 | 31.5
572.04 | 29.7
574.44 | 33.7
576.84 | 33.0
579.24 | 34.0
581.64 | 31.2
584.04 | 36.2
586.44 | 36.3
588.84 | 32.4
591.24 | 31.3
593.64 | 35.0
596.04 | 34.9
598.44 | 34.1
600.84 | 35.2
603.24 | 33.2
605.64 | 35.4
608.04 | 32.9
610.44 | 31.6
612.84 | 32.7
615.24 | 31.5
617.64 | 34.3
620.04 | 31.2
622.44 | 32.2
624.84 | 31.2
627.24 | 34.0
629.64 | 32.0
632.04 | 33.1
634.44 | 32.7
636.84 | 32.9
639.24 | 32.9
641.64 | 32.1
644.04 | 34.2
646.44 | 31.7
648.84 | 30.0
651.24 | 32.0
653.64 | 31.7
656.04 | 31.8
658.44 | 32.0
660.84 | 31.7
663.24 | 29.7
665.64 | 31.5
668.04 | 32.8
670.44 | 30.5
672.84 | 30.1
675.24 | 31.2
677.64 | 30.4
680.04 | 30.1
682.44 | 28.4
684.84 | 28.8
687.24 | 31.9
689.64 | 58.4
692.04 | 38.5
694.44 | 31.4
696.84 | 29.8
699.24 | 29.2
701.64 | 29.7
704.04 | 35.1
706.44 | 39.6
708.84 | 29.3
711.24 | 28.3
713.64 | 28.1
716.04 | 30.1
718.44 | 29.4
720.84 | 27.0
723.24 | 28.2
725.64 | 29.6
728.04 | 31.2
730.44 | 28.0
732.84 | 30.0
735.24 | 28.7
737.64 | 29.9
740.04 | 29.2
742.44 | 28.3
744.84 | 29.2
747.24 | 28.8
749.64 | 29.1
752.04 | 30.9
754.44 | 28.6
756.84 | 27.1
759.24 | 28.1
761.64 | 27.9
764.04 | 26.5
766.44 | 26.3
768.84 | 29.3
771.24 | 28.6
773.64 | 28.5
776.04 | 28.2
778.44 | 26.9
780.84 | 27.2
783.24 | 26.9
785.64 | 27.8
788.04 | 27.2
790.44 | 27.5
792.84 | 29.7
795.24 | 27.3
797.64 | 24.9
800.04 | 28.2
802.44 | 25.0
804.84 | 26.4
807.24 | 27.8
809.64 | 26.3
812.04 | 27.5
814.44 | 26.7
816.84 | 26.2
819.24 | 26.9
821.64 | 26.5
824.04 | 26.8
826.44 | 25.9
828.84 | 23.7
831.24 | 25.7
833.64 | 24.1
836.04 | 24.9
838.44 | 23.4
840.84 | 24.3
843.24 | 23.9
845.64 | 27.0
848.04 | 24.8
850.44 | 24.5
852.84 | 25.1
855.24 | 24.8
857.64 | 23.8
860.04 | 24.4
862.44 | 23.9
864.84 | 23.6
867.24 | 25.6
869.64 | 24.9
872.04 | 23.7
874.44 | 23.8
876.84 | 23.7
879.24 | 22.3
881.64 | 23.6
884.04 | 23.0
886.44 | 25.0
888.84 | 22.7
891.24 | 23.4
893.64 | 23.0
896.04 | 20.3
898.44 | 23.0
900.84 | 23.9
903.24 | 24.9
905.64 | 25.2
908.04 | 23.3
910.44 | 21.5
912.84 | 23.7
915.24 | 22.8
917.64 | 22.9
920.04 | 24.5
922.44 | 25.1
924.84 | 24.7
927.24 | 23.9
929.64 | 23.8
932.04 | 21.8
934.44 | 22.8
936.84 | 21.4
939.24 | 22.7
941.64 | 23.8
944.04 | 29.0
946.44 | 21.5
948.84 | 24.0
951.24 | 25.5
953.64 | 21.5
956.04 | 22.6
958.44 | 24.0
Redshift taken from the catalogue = 0.05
